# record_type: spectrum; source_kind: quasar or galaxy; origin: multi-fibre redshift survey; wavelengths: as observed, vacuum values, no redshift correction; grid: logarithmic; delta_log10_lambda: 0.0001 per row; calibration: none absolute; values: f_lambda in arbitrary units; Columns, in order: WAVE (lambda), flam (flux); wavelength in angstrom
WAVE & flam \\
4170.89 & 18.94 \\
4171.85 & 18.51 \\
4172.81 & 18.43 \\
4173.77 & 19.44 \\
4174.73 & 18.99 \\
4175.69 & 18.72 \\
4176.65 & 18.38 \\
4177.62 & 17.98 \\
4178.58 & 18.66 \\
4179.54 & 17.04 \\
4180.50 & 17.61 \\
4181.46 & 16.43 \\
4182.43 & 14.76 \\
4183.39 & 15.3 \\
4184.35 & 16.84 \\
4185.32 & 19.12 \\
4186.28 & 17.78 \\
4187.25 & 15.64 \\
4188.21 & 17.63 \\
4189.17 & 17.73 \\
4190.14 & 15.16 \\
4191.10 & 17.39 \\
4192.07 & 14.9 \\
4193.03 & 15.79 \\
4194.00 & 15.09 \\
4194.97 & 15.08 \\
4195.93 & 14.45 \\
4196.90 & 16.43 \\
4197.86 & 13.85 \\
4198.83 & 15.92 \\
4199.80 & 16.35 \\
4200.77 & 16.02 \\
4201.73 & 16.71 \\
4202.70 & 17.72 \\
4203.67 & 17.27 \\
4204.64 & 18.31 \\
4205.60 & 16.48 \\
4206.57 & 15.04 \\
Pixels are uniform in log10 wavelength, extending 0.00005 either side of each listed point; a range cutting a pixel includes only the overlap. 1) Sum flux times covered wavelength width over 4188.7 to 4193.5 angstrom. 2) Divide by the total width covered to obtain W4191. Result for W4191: 16.2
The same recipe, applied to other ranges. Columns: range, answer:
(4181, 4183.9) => 15.5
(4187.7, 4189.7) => 17.6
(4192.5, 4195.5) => 15.3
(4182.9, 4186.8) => 17.2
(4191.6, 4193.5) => 15.4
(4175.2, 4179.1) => 18.4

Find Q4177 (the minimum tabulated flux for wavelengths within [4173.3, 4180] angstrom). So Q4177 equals 17.04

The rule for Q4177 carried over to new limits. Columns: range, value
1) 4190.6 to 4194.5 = 14.9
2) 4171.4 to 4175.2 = 18.43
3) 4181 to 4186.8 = 14.76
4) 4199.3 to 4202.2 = 16.02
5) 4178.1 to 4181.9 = 16.43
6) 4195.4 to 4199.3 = 13.85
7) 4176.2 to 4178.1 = 17.98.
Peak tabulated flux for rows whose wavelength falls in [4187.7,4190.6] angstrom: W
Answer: 17.73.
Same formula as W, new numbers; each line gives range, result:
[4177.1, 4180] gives 18.66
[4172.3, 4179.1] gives 19.44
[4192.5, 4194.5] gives 15.79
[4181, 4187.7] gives 19.12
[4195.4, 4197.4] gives 16.43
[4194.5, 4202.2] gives 16.71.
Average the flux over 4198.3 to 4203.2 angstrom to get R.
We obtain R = 16.5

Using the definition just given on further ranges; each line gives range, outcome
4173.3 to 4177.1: 18.9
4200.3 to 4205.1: 17.2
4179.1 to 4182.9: 16.5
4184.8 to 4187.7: 17.5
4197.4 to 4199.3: 14.9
